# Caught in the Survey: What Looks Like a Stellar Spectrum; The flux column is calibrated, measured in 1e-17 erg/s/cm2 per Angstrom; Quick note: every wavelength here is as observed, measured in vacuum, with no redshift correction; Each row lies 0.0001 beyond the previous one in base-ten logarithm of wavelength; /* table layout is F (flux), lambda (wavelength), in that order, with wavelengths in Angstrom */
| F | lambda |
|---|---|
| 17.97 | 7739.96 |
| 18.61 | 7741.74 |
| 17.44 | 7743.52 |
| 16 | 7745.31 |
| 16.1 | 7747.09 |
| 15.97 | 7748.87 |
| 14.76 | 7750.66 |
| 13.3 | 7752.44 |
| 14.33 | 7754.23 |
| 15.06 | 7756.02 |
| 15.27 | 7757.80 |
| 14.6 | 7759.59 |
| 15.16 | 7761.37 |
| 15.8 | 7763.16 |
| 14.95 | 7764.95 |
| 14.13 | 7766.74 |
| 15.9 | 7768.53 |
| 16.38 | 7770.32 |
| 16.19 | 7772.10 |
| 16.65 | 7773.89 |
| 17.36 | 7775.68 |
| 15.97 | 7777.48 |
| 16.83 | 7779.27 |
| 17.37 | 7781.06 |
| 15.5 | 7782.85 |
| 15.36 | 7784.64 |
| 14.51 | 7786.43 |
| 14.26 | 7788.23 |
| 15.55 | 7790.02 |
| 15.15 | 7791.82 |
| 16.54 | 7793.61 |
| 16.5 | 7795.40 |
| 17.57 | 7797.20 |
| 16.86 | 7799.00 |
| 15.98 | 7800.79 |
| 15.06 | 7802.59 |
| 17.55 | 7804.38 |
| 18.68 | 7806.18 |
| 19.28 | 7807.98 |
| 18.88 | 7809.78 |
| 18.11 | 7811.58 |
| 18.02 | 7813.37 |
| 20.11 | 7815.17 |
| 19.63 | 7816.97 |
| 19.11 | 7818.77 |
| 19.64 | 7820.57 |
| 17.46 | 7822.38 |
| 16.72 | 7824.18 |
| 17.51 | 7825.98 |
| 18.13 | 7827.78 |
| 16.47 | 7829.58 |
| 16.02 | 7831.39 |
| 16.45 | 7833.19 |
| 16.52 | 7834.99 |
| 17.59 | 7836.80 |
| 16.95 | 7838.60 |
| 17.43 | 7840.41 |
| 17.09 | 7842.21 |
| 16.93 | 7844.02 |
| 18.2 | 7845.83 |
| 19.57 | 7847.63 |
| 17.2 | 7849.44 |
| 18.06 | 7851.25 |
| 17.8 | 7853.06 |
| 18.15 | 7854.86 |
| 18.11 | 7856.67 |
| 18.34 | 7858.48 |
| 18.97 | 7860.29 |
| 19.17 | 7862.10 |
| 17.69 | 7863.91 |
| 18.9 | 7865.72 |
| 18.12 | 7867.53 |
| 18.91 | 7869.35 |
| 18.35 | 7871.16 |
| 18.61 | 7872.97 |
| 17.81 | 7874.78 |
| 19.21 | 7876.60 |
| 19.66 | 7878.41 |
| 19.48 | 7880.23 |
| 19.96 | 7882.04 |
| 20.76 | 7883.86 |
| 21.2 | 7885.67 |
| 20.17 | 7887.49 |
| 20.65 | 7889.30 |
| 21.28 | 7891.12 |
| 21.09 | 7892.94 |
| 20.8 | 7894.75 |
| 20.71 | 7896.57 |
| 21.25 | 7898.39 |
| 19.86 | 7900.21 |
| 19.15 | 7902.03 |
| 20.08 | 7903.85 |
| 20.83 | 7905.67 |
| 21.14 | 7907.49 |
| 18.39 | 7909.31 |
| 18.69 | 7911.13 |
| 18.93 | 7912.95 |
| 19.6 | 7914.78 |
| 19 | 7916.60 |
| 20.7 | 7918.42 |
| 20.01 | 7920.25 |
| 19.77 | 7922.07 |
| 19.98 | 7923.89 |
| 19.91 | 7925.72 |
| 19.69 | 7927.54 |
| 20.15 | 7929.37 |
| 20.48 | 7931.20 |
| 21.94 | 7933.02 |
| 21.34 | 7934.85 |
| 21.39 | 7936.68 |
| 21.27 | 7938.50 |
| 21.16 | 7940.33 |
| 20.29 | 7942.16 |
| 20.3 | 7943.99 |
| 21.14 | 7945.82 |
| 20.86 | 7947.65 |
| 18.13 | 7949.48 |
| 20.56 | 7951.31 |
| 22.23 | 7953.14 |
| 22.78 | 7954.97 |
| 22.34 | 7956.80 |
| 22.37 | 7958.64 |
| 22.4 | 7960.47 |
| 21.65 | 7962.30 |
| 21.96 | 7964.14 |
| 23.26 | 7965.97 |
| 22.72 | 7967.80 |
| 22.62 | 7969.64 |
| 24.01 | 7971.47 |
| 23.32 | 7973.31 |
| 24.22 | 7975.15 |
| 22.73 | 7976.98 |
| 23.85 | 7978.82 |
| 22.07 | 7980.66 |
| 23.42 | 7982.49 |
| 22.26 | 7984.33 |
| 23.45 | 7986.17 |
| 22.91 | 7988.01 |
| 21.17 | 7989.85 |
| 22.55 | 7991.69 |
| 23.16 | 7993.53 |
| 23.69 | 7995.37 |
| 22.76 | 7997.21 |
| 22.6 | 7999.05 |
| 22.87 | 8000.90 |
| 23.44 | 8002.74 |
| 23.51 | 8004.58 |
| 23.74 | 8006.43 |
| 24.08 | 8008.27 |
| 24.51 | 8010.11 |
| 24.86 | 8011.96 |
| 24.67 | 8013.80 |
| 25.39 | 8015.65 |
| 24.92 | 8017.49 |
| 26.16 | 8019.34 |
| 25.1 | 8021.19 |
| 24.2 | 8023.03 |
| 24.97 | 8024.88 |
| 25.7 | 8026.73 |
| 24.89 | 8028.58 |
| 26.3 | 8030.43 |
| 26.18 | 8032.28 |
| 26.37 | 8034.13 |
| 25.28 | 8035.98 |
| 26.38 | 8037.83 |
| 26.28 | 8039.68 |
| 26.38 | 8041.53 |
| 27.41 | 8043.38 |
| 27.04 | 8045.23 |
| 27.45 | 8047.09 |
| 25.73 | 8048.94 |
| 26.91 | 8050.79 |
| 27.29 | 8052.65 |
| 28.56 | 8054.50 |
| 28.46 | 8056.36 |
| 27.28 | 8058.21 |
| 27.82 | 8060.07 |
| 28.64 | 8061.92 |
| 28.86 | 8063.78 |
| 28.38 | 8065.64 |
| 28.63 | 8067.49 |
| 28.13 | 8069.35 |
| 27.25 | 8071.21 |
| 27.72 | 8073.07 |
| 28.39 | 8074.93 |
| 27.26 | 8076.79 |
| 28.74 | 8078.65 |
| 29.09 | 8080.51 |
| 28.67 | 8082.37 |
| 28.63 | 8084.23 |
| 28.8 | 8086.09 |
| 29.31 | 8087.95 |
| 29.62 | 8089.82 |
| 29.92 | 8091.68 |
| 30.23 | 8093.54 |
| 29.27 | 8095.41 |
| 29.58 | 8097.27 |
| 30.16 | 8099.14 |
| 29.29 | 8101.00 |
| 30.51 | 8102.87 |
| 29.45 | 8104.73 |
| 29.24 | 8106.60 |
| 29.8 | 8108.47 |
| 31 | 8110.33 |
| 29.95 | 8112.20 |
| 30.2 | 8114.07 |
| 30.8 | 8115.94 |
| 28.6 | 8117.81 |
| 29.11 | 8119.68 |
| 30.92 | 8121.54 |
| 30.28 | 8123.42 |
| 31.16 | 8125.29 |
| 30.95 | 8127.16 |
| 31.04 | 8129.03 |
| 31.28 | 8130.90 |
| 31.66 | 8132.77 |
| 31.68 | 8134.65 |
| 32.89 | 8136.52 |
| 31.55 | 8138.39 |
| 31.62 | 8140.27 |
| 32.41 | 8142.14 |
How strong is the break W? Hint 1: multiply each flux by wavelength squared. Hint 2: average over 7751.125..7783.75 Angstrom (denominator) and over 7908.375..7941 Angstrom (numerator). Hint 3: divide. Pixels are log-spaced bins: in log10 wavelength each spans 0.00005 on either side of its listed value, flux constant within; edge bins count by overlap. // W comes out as 1.34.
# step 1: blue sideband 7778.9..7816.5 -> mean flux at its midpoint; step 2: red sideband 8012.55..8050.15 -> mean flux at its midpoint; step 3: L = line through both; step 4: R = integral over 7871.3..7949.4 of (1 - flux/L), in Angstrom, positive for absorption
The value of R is 3.73 Angstrom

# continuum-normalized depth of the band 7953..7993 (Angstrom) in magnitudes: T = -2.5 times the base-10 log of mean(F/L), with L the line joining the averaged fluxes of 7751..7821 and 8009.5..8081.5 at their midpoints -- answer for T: 0.053 mag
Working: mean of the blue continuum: 16.5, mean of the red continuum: 26.8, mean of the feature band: 22.8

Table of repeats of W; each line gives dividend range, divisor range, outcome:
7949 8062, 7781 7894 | 1.41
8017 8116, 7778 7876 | 1.69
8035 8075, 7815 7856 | 1.64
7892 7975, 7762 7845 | 1.28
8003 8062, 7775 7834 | 1.61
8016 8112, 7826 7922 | 1.54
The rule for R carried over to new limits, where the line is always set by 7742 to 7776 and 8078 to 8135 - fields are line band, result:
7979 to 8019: 3.2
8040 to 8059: 0.3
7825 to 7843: 1.6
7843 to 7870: 1.9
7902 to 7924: 2.2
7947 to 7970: 1.9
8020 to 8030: 0.6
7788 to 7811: 0.5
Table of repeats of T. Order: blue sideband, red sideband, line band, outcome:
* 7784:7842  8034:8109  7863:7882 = 0.057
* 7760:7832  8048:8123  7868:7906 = 0.036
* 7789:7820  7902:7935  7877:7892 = -0.060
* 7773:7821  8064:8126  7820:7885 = 0.073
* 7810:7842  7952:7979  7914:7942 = 0.052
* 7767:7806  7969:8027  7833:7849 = 0.040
